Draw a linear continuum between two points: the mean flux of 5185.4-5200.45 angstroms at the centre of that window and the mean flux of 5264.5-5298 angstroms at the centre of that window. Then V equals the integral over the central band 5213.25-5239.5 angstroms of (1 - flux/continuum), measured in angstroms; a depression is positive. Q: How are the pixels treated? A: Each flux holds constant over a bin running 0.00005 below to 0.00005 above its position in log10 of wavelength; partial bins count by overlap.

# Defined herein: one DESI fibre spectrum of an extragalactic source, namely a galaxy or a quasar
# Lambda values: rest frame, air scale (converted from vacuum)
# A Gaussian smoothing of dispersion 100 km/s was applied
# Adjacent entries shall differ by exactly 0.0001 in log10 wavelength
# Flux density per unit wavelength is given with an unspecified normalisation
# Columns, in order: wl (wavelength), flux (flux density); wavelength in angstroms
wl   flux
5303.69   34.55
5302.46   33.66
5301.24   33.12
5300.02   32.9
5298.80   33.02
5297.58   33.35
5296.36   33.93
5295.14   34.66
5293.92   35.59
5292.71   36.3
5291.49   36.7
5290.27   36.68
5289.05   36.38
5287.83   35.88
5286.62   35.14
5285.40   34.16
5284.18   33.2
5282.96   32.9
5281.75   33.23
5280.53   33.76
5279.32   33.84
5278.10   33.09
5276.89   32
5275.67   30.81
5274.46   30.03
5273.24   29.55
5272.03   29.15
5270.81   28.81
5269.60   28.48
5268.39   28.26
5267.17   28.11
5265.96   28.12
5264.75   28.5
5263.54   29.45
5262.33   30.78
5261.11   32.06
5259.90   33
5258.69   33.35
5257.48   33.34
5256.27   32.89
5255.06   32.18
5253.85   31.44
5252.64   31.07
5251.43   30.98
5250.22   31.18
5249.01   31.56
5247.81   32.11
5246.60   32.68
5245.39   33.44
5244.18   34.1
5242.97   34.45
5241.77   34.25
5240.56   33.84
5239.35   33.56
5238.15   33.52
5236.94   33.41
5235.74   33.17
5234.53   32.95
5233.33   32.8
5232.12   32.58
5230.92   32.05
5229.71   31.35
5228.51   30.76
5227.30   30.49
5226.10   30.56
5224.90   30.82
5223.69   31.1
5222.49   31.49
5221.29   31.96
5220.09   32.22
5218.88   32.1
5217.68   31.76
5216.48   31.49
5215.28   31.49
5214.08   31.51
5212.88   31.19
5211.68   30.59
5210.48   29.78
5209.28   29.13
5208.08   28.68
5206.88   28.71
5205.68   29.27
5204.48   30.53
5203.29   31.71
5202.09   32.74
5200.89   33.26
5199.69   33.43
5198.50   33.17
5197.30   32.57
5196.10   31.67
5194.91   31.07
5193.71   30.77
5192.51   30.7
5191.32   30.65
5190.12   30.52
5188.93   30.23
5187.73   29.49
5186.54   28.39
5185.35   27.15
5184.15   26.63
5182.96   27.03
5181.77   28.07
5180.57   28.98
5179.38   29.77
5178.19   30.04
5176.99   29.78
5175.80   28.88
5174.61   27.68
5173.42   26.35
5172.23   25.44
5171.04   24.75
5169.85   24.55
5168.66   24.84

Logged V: -0.30 angstroms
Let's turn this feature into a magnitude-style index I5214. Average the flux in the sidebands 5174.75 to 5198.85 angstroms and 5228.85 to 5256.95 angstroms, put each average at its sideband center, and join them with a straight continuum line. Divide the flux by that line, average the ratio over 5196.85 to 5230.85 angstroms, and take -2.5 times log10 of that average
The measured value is 0.00 mag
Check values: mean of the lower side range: 29.7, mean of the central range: 31.2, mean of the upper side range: 32.7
